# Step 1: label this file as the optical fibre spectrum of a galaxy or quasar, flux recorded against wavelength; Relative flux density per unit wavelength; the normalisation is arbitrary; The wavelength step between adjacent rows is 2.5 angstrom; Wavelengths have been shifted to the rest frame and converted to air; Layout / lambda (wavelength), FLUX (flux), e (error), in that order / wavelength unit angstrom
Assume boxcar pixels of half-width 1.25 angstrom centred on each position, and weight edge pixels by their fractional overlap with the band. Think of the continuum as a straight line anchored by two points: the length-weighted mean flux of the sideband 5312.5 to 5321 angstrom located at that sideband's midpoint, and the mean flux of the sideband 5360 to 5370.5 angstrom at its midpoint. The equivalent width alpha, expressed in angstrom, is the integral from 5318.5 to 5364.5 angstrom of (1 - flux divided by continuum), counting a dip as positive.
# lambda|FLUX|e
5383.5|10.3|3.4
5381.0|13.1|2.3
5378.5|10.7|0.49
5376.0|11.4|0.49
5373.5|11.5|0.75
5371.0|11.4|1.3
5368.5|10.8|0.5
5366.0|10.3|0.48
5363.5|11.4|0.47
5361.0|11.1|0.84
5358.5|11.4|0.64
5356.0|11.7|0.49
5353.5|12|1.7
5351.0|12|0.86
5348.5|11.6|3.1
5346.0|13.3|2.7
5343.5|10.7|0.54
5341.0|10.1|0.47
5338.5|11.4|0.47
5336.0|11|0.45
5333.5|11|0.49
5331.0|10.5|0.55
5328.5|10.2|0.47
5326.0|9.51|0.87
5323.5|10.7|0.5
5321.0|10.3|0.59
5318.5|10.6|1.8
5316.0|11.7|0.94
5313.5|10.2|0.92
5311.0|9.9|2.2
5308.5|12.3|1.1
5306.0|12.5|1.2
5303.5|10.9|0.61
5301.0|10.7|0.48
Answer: -1.0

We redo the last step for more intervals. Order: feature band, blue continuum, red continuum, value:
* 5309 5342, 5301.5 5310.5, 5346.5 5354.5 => 3.4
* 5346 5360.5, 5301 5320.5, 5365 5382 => -0.8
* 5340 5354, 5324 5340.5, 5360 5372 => -1.1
